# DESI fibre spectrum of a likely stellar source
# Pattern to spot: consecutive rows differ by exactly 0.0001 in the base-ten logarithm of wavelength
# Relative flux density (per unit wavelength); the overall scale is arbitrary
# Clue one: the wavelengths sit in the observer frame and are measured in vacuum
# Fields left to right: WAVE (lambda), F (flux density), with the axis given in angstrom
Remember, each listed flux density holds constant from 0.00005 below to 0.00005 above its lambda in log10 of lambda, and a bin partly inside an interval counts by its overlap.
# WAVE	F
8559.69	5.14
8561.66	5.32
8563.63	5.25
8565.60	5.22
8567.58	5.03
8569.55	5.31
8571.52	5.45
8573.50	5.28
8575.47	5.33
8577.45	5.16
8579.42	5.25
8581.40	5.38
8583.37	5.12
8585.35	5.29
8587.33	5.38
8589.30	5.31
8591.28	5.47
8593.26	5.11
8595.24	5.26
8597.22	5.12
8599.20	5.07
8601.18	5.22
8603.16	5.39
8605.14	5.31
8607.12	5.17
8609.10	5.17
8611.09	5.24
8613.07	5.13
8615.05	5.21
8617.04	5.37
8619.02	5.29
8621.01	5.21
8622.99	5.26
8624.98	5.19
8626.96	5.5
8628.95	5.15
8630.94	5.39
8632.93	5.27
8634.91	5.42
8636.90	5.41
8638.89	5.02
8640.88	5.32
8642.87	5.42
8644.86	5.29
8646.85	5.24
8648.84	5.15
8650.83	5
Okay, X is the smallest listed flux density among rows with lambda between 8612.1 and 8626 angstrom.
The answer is 5.13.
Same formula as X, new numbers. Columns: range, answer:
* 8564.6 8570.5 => 5.03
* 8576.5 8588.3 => 5.12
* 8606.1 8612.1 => 5.17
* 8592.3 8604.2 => 5.07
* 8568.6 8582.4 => 5.16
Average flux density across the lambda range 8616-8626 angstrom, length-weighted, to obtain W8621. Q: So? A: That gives 5.26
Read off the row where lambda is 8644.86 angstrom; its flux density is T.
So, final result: 5.29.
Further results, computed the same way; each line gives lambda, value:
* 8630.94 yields 5.39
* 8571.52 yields 5.45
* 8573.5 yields 5.28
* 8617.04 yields 5.37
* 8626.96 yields 5.5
